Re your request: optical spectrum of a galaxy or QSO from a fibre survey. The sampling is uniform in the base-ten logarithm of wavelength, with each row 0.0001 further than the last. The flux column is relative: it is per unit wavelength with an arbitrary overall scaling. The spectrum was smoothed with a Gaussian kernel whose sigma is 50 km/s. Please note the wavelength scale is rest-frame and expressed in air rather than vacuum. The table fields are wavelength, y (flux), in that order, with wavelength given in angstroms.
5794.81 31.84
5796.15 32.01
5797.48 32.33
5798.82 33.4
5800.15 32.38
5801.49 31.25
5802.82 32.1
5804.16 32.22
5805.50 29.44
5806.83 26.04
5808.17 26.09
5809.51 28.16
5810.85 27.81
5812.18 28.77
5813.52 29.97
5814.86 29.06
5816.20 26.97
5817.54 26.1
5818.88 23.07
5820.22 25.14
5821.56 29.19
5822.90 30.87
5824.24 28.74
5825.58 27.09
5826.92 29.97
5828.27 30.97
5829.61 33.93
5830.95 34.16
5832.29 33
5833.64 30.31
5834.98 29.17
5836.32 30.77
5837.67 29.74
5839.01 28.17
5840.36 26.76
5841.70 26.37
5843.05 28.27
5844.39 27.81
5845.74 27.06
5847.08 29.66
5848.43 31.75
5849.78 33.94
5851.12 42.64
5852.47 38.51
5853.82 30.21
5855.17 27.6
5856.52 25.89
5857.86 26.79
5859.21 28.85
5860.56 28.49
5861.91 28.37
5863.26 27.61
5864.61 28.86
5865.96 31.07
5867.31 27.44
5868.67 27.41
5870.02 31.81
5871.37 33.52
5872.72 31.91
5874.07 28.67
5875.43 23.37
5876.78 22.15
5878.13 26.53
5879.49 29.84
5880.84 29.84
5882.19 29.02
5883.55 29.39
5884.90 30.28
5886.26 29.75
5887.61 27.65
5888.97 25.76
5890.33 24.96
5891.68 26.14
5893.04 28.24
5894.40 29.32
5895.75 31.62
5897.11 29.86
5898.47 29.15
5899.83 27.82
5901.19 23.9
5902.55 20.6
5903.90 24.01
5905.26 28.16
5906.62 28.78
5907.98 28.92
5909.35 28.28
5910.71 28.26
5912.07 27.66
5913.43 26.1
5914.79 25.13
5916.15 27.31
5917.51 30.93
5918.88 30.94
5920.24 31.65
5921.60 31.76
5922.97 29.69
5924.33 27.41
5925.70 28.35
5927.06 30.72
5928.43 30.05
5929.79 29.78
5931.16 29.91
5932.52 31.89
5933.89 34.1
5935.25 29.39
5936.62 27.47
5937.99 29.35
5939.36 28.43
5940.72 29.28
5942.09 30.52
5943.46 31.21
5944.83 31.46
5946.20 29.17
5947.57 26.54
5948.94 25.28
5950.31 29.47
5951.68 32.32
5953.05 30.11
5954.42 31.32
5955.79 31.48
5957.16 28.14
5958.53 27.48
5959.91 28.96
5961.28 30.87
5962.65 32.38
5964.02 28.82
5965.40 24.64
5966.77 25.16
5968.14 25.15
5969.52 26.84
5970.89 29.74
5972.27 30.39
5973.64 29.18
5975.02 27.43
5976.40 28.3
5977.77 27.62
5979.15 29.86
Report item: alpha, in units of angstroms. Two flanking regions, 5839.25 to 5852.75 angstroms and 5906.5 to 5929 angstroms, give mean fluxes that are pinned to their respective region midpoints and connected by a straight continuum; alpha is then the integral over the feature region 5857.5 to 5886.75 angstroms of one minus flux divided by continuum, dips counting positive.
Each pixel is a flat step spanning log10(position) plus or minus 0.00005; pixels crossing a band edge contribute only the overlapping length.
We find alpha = 1.5 angstroms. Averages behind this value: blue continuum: 31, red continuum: 28.9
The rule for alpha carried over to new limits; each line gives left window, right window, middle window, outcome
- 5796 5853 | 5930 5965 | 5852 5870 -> 0.6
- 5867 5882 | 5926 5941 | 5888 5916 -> 2.0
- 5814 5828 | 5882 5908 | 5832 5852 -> -1.9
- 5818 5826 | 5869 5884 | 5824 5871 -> -3.4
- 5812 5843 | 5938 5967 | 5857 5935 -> 1.7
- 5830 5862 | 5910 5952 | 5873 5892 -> 1.5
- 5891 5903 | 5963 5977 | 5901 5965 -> -3.3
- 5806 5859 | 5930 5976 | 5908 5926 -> 0.3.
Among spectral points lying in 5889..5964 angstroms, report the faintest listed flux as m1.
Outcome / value 20.6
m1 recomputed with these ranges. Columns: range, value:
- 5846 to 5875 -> 25.89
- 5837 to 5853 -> 26.37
